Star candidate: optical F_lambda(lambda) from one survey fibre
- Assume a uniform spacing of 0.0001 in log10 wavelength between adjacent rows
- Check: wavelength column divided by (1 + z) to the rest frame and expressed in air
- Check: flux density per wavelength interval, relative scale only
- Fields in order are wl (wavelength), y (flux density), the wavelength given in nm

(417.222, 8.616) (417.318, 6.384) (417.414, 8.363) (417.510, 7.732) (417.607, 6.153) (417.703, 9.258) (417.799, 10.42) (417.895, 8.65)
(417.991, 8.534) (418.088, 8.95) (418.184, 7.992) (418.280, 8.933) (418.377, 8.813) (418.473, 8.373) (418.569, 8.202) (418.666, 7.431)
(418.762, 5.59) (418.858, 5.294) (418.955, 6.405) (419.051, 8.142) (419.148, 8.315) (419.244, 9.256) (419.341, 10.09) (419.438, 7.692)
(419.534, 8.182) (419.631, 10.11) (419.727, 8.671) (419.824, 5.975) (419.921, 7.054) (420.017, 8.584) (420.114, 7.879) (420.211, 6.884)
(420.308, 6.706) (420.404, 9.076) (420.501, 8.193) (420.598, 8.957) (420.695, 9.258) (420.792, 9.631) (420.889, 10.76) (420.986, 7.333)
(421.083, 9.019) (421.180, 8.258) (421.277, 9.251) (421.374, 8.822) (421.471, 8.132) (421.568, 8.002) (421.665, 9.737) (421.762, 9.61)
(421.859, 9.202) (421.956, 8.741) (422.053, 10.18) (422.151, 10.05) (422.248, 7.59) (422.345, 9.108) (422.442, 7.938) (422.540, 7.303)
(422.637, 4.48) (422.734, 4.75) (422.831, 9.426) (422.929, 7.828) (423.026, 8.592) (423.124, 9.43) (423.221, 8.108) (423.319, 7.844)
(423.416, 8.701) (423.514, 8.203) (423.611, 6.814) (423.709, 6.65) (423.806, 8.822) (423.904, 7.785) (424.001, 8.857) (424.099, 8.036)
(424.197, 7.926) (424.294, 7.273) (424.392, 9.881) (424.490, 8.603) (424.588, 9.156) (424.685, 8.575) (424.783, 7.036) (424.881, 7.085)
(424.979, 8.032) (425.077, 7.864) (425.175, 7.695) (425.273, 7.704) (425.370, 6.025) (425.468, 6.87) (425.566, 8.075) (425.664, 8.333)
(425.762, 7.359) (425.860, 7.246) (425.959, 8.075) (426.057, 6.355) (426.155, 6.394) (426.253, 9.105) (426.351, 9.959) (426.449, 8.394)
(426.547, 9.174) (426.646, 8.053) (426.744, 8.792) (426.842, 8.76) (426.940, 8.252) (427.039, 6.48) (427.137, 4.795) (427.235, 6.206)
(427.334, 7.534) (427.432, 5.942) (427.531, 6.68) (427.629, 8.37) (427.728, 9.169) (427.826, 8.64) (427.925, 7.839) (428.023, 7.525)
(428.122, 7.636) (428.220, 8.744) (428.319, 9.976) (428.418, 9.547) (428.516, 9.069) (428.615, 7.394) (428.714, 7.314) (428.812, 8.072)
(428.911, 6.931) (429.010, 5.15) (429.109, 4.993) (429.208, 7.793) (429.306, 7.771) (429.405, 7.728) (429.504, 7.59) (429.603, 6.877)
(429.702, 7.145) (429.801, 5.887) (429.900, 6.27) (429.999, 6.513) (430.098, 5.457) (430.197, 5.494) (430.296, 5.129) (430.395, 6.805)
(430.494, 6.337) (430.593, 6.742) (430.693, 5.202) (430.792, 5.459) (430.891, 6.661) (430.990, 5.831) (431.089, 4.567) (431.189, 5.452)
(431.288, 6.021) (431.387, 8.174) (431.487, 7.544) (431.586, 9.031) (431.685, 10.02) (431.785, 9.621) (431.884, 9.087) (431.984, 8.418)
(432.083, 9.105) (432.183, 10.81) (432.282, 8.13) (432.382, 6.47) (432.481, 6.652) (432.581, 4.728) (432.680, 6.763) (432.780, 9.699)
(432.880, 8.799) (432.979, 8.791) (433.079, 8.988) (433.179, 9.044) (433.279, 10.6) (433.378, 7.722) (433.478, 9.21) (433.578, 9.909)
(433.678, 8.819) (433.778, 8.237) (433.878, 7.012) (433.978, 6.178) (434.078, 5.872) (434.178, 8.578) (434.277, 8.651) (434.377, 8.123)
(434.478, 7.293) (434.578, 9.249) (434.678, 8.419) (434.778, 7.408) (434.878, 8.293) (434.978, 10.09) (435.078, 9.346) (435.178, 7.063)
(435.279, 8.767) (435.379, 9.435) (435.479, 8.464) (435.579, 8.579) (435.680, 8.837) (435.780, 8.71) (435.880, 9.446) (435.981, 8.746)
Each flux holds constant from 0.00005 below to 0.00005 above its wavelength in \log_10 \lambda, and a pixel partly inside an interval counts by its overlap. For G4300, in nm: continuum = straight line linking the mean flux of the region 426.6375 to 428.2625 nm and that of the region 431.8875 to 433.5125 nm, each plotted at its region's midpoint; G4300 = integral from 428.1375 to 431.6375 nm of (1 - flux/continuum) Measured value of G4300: 0.47 nm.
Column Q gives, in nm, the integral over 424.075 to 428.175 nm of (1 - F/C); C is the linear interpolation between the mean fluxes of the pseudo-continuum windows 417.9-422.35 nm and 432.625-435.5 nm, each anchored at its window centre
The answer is 0.31 nm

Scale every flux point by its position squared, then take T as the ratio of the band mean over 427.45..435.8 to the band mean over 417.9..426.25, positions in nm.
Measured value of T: 1.00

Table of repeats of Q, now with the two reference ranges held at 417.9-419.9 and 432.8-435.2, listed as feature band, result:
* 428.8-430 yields 0.22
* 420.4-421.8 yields -0.14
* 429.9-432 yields 0.39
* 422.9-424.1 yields 0.00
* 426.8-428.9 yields 0.12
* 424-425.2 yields 0.01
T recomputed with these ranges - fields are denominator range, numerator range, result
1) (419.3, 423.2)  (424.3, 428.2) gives 0.95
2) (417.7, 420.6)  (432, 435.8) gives 1.10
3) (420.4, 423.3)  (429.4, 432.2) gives 0.86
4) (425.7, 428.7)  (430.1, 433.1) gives 0.94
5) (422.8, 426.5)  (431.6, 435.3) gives 1.09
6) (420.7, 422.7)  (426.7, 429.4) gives 0.91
